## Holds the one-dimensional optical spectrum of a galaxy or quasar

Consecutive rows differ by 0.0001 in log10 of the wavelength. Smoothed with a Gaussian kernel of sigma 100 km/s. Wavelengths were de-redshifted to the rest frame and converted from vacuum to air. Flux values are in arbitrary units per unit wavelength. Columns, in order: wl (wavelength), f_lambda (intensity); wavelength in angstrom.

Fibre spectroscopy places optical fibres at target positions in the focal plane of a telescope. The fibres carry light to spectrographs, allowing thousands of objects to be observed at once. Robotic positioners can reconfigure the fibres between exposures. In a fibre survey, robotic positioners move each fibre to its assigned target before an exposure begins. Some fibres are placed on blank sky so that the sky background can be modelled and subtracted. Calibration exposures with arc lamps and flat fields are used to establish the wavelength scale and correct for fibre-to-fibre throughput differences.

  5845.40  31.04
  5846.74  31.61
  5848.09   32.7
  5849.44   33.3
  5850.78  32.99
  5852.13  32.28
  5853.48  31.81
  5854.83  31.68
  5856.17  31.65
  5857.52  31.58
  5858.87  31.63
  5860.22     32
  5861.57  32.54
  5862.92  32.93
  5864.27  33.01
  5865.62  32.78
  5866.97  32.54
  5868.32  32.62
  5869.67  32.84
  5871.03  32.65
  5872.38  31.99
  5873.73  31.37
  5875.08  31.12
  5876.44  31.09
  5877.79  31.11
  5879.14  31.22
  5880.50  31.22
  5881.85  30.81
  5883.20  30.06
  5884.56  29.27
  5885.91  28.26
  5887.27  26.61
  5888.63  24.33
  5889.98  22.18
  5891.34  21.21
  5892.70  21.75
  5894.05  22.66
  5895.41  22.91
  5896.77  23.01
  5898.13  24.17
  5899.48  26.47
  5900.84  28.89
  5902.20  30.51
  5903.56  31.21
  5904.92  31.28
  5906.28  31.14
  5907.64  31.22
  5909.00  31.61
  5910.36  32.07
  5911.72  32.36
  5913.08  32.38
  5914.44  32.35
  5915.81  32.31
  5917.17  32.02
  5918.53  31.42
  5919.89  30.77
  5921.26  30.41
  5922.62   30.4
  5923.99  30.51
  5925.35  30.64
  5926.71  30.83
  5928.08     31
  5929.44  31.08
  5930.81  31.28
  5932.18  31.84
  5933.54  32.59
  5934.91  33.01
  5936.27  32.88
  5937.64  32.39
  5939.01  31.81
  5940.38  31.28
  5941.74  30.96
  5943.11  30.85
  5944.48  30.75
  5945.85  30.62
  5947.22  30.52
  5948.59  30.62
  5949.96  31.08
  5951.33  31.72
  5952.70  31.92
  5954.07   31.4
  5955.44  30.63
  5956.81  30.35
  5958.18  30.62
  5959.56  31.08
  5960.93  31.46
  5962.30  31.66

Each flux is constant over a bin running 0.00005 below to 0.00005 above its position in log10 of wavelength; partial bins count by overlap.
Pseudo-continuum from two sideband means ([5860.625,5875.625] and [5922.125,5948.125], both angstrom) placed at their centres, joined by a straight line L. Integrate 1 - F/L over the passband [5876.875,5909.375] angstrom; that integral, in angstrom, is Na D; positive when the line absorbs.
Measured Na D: 4.45 angstrom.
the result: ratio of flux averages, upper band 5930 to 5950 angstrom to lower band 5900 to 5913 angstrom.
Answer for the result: 1.01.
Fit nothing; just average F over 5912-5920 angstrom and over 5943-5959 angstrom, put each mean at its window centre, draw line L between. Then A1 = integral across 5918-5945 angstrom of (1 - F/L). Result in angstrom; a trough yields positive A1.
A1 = 0.1 angstrom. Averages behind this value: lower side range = 32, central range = 31.3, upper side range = 30.9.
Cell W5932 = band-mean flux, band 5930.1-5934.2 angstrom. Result 31.9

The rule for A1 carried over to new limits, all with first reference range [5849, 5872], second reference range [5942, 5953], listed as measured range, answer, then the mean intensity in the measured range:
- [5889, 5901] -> 3.1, 23.5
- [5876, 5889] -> 1.0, 29.5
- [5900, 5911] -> 0.3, 30.9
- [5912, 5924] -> 0.0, 31.5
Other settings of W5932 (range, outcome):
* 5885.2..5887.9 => 27.5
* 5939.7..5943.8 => 31.1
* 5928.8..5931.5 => 31.1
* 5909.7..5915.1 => 32.3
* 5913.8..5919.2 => 32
